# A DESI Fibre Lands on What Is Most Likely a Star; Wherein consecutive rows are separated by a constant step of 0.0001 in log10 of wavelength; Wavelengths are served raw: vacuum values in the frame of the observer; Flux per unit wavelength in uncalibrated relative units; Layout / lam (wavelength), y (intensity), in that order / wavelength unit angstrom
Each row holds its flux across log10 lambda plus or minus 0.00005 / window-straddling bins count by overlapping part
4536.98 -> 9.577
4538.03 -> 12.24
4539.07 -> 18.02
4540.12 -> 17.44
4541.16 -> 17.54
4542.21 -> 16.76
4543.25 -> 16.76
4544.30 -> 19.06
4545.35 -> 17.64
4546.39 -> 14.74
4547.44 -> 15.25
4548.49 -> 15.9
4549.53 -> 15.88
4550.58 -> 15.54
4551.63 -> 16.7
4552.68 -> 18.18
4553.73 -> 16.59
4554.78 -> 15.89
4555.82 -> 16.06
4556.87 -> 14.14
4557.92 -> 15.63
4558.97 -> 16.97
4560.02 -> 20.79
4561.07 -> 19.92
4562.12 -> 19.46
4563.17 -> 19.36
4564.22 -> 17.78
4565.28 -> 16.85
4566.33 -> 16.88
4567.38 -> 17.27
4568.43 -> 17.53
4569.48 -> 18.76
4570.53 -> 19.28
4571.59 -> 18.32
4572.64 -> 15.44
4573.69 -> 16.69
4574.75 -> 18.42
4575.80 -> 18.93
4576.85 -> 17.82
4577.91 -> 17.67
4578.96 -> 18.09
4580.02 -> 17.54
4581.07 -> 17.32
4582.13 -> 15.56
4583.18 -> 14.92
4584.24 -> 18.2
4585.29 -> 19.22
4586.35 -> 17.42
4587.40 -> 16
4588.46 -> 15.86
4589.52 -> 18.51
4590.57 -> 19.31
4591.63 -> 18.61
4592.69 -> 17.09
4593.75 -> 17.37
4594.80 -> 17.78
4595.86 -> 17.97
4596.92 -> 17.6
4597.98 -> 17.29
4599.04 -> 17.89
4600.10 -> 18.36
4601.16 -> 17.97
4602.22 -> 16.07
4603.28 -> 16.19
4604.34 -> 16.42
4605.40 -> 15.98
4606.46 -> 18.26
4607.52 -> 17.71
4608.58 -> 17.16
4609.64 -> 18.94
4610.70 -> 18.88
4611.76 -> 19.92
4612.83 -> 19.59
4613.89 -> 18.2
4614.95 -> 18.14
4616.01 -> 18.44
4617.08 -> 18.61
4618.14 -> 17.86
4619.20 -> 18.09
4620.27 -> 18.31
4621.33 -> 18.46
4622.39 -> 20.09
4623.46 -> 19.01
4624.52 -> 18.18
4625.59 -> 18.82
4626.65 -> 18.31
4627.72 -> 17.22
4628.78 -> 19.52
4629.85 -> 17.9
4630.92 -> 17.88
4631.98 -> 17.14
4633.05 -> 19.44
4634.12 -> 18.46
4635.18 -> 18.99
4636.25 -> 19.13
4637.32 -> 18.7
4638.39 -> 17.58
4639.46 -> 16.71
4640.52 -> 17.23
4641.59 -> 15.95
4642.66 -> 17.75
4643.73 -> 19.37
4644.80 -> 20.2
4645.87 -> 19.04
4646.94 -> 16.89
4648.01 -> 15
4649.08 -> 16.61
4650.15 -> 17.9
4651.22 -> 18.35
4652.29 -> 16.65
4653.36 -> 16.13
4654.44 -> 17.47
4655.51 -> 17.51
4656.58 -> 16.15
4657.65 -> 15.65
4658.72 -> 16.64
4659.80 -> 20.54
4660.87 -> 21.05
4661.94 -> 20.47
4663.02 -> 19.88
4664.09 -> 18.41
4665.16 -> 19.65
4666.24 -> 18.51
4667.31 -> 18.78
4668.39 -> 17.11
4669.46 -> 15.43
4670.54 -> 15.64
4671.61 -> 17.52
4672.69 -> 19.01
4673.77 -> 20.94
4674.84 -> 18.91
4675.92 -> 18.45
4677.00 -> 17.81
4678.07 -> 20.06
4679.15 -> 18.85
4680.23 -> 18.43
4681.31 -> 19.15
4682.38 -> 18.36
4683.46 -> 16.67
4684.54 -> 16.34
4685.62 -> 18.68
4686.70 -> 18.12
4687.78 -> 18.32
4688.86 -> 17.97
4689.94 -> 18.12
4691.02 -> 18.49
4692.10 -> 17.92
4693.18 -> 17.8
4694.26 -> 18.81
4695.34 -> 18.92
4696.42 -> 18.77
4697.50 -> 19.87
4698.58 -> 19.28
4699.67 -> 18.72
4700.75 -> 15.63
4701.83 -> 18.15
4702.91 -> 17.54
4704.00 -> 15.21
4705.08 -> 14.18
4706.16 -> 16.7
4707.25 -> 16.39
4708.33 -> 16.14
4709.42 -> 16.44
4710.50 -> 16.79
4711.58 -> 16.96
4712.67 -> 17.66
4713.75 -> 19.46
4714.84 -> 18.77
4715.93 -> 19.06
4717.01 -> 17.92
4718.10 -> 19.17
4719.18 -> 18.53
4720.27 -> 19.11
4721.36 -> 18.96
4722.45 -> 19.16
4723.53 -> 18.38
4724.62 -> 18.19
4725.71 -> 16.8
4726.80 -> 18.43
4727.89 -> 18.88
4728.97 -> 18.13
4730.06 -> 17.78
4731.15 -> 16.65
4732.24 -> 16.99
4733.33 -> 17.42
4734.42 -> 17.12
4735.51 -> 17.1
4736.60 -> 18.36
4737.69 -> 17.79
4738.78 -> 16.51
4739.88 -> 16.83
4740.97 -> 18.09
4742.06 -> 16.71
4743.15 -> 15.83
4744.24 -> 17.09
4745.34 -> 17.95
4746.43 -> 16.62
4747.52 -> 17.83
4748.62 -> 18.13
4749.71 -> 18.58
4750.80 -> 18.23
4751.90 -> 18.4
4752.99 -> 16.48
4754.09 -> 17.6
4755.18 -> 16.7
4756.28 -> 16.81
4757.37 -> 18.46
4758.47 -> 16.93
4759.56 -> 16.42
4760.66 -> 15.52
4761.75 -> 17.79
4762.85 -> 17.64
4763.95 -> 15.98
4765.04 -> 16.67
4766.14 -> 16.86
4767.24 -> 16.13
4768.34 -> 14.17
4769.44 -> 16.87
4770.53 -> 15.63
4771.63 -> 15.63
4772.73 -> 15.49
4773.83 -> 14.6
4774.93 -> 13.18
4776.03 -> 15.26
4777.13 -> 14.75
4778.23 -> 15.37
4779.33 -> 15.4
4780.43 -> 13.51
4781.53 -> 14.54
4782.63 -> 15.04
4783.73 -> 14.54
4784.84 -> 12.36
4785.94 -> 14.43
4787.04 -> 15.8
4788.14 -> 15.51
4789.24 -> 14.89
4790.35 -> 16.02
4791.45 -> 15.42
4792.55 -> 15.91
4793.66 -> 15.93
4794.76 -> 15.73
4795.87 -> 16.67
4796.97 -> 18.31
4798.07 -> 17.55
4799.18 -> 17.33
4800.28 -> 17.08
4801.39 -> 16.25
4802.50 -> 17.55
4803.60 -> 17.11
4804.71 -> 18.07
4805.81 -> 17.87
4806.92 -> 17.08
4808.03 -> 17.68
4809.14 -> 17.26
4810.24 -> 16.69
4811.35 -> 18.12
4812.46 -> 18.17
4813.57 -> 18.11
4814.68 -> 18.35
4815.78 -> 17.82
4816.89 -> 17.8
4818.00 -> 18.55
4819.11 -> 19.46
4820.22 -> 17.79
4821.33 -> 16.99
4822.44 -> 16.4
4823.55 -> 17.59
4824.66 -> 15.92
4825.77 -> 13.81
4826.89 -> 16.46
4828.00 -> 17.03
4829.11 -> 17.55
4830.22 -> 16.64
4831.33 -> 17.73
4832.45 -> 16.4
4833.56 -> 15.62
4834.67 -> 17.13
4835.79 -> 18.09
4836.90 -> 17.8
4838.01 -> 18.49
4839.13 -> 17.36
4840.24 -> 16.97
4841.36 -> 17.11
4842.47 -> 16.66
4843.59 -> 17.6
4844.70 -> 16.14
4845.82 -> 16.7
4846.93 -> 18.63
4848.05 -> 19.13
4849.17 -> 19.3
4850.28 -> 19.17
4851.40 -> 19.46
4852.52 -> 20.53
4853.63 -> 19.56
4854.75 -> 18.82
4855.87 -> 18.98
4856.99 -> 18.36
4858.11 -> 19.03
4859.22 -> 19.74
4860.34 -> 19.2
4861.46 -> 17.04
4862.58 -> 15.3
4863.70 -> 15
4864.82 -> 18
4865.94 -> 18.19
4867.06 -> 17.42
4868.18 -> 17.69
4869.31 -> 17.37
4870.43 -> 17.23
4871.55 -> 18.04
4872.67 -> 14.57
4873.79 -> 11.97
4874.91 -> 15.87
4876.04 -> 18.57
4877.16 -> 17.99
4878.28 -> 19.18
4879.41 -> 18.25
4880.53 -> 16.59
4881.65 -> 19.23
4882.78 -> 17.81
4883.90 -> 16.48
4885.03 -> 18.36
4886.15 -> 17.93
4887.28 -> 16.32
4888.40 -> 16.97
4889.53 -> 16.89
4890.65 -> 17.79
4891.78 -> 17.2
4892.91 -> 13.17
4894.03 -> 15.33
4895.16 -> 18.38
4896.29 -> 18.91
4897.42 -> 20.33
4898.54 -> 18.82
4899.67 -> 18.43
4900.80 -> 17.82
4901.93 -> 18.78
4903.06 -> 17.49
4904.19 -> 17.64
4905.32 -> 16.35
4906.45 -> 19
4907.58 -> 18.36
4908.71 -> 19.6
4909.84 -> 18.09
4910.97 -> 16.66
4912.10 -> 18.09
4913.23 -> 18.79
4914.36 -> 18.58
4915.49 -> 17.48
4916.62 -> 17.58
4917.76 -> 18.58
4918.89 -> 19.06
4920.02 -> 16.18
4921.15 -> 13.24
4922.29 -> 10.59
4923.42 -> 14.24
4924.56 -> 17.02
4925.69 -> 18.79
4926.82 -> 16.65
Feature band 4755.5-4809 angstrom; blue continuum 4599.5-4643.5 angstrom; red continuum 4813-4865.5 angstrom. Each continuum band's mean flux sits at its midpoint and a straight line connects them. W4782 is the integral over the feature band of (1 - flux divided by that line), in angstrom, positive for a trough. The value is 5.3 angstrom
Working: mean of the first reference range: 18.1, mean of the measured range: 16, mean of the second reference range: 17.7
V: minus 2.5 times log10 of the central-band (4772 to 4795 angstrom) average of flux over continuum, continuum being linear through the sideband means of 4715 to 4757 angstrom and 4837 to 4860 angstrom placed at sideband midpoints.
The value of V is 0.20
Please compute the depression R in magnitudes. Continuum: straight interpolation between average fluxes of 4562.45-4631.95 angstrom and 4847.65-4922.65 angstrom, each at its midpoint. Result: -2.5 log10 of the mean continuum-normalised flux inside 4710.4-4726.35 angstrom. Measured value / -0.04 mag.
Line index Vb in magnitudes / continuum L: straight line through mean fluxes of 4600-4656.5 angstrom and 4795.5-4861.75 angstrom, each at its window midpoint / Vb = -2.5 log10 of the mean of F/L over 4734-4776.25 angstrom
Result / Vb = 0.06 mag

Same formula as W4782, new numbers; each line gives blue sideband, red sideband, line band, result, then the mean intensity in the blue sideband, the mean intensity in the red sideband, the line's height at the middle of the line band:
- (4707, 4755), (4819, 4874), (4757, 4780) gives 2.3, 17.7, 17.5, 17.6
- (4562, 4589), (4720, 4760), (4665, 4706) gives -1.1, 17.5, 17.6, 17.6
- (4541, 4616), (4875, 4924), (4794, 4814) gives 0.1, 17.5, 17.4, 17.5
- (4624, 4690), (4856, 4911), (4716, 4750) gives 0.2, 18.1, 17.5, 17.9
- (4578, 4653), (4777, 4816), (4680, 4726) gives -2.1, 17.9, 16.3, 17.1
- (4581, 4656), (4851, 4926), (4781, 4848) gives 2.9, 17.8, 17.5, 17.6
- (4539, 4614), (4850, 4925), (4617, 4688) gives -2.7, 17.5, 17.5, 17.5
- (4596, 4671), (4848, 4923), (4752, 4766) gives 0.7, 18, 17.6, 17.8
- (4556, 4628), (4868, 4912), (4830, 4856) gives -0.6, 17.8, 17.5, 17.5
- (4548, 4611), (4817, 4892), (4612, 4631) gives -1.2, 17.4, 17.5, 17.4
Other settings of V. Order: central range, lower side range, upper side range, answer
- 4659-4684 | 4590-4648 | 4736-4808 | -0.07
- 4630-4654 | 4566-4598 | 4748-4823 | -0.03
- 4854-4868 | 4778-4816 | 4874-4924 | -0.06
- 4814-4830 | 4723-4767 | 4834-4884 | 0.02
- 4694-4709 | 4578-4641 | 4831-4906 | 0.02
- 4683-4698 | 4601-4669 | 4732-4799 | -0.05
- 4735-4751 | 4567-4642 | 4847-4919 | 0.03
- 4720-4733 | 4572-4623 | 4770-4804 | -0.12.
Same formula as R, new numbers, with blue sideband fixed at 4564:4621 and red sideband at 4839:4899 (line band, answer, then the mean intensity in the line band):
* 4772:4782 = 0.20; 14.7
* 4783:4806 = 0.10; 16.2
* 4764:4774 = 0.12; 15.8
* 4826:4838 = 0.04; 17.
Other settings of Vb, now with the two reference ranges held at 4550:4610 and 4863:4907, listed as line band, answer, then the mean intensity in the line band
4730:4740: 0.01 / 17.2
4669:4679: -0.05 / 18.2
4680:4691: -0.04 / 18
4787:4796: 0.11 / 15.7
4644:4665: -0.03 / 18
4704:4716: 0.03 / 17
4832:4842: 0.01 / 17.2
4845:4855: -0.10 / 19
